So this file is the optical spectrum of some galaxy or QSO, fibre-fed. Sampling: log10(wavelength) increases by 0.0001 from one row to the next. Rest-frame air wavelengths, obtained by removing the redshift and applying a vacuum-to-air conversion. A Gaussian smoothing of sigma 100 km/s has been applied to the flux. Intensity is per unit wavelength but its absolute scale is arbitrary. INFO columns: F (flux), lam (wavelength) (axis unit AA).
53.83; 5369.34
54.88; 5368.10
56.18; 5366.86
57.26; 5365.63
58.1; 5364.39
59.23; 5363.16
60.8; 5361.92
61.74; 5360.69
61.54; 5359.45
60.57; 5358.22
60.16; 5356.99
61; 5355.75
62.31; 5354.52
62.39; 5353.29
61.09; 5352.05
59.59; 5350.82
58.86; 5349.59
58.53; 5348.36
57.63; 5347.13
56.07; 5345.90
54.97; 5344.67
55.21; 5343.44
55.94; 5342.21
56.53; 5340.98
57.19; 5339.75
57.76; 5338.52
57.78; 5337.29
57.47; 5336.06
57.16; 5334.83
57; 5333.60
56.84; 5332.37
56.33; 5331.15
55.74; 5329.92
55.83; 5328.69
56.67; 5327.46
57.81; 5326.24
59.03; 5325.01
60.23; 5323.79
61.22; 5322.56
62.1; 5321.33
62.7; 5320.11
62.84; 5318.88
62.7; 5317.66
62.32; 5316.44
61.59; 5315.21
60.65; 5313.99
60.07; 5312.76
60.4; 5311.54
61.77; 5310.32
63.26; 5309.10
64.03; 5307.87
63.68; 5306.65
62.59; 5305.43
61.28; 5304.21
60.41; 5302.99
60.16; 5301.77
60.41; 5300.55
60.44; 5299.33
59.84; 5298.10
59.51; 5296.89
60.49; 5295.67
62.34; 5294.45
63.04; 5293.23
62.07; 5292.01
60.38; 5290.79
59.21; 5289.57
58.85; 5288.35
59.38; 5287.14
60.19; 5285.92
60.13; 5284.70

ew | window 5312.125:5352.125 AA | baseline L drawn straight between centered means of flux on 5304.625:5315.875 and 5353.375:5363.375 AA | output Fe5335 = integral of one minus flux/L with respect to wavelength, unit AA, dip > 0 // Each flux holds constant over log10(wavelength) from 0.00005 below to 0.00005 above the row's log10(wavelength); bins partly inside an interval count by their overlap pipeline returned 1.96 AA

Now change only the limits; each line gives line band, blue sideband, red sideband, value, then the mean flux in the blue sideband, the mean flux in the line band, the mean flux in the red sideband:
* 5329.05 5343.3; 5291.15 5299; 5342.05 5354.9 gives 0.5 AA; 61.1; 56.8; 58.5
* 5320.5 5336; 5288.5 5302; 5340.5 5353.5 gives 0.2 AA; 60.6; 58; 57.8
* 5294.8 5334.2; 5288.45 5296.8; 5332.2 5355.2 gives -0.4 AA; 60.9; 60.3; 57.9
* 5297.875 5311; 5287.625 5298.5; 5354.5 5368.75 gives -0.3 AA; 60.7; 61.7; 59.3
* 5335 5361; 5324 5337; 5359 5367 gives -0.2 AA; 57.1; 58.7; 59.4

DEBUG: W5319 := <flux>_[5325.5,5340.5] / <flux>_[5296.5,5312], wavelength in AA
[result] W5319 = 0.93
